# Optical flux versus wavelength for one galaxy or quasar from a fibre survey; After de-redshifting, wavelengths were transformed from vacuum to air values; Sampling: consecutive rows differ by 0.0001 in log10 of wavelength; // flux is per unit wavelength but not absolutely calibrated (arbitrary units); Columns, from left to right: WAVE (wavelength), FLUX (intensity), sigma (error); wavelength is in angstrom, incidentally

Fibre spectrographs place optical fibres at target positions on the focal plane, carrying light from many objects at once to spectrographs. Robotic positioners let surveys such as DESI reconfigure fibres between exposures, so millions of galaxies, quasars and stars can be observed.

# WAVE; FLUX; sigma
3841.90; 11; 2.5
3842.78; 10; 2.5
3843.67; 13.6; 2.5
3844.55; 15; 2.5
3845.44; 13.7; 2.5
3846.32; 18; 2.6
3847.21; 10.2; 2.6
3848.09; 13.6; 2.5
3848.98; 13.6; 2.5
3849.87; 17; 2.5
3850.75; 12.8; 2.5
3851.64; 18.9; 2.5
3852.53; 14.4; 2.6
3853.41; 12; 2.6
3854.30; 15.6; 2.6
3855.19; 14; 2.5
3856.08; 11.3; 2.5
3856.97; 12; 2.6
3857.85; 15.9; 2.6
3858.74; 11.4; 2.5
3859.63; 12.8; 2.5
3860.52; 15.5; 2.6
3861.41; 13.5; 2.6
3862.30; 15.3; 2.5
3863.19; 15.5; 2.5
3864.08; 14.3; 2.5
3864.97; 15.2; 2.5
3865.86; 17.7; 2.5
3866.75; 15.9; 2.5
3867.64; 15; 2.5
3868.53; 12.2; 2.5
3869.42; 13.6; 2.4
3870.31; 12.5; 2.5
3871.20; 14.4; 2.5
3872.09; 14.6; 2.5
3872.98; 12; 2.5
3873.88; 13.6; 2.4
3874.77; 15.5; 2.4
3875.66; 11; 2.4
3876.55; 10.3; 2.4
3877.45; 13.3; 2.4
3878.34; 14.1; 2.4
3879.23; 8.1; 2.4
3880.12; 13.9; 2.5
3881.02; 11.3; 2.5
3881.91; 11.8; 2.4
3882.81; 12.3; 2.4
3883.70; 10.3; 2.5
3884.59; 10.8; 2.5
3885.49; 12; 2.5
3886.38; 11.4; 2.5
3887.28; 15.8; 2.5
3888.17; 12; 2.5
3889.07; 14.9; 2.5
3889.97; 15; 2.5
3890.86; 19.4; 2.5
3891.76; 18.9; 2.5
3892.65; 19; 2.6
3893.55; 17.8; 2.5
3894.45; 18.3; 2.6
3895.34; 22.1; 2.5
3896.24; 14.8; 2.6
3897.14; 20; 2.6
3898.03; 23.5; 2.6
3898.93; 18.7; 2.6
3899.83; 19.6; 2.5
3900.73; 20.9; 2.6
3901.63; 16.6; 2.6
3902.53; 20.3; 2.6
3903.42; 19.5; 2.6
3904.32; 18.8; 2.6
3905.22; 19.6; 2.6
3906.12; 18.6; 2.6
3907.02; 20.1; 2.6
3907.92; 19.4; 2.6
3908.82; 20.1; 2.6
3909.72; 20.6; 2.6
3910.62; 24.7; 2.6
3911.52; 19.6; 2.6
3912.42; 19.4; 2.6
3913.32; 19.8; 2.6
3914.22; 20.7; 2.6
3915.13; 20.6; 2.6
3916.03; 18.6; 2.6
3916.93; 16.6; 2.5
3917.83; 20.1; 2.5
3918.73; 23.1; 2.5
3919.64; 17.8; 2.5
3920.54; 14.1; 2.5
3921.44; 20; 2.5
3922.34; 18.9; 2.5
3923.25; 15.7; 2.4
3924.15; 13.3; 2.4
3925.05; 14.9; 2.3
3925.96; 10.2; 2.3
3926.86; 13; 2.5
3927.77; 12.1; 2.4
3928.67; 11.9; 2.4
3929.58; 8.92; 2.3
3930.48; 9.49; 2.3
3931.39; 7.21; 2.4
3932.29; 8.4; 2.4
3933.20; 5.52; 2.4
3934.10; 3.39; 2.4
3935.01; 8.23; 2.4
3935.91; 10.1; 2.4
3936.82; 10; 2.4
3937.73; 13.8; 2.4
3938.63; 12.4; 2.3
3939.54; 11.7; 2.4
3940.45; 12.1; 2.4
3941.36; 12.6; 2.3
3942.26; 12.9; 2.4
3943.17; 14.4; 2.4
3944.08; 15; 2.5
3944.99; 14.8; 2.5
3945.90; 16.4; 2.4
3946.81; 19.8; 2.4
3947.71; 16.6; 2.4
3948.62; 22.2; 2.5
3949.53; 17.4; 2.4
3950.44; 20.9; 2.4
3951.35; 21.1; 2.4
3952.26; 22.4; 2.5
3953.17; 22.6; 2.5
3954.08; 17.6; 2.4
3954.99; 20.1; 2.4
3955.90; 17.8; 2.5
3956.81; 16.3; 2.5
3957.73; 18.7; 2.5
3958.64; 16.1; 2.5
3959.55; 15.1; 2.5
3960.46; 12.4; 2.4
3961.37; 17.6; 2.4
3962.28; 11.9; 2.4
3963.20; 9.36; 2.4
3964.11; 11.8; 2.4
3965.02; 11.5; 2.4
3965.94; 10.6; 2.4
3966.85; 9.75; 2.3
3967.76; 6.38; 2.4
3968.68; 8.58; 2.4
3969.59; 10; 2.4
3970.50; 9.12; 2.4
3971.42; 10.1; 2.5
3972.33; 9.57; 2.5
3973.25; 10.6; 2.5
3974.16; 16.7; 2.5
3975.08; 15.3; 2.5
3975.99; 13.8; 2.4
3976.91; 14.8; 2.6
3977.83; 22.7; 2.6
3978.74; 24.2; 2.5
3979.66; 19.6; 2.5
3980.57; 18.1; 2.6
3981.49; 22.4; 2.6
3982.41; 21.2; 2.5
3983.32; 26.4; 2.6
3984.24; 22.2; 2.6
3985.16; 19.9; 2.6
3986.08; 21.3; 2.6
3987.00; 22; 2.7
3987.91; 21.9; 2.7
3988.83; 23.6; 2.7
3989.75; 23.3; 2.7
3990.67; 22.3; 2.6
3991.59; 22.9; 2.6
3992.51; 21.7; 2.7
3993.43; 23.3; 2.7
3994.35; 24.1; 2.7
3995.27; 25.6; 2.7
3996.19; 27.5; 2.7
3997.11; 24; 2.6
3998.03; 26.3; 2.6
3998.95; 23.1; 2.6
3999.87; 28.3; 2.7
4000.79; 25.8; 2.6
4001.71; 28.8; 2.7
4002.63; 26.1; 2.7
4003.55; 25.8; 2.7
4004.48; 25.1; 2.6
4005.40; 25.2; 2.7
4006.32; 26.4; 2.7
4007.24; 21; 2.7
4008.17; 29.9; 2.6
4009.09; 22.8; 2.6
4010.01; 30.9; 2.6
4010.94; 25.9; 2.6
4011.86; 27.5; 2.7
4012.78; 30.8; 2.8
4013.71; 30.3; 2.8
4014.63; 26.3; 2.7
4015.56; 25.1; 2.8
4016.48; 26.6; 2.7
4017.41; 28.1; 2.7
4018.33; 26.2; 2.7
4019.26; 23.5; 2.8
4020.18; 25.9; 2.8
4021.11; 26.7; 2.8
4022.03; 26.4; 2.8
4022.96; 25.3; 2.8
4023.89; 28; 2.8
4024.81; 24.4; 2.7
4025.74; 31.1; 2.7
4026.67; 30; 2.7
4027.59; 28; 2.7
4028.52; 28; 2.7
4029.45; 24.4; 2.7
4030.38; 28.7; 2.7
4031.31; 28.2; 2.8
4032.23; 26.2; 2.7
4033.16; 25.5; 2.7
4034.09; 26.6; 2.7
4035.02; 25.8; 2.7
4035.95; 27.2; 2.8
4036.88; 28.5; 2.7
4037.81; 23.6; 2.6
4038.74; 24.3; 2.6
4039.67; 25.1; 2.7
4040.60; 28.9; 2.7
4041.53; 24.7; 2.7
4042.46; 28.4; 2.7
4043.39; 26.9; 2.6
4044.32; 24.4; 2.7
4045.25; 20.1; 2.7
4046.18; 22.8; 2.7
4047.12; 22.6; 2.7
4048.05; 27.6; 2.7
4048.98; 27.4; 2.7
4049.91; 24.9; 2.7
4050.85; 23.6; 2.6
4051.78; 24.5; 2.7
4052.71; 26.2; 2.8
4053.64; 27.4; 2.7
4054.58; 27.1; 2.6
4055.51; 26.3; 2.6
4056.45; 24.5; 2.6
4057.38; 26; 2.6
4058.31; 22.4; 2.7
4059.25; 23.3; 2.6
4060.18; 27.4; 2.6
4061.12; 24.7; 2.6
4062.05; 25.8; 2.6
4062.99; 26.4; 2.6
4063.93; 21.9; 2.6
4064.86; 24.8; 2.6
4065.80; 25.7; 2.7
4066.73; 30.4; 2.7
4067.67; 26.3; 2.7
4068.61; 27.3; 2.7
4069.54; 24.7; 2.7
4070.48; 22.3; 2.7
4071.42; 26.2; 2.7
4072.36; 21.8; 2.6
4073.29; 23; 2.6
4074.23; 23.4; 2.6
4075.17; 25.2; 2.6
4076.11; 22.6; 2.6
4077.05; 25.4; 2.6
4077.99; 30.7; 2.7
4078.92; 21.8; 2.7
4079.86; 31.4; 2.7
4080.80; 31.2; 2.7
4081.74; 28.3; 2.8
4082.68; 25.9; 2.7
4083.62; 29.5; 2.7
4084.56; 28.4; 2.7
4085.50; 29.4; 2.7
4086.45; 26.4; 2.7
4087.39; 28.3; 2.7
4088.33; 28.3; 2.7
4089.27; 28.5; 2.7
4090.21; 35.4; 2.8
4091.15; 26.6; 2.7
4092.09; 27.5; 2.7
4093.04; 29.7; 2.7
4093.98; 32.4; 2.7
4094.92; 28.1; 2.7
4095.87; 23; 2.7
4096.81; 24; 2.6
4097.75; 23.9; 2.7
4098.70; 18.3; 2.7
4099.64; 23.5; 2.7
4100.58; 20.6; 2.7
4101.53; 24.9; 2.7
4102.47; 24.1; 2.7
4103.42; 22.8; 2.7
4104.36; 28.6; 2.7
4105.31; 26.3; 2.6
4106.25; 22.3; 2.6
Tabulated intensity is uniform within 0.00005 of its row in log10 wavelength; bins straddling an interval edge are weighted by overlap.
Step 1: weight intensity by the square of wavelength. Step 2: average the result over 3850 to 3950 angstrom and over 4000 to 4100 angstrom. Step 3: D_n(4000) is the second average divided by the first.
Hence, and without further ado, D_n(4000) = 1.9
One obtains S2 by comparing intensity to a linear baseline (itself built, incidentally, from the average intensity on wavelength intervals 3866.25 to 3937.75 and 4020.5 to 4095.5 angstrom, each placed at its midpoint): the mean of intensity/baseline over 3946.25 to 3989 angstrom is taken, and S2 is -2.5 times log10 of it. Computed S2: 0.19 mag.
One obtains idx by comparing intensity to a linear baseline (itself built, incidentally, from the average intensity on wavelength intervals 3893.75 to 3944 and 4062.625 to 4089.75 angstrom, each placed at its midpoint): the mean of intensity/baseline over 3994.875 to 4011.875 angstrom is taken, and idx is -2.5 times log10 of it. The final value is -0.21 mag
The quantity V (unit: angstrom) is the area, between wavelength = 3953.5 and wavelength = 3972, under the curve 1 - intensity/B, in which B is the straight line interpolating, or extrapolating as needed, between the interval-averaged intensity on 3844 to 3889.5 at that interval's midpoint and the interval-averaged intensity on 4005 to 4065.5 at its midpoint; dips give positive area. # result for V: 6.7 angstrom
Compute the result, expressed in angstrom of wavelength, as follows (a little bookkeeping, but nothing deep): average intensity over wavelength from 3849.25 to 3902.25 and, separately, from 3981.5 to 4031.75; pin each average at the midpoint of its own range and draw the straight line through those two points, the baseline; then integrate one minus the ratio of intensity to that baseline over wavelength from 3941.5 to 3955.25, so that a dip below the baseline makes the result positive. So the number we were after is 1.8 angstrom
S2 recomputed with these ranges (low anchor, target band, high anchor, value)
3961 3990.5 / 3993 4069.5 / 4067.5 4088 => -0.210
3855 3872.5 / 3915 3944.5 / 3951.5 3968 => 0.127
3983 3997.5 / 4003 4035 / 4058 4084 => -0.114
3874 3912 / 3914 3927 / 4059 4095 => 0.051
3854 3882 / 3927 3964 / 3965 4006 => 0.252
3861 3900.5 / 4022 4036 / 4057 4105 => -0.173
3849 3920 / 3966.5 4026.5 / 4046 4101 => -0.019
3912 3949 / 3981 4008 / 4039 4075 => -0.213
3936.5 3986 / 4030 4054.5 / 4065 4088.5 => -0.112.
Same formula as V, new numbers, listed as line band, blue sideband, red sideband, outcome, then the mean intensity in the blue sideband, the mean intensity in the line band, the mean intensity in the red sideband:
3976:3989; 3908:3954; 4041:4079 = -1.16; 15.6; 21.1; 25.1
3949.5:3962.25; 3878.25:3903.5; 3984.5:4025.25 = 1.90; 16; 18.1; 25.4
